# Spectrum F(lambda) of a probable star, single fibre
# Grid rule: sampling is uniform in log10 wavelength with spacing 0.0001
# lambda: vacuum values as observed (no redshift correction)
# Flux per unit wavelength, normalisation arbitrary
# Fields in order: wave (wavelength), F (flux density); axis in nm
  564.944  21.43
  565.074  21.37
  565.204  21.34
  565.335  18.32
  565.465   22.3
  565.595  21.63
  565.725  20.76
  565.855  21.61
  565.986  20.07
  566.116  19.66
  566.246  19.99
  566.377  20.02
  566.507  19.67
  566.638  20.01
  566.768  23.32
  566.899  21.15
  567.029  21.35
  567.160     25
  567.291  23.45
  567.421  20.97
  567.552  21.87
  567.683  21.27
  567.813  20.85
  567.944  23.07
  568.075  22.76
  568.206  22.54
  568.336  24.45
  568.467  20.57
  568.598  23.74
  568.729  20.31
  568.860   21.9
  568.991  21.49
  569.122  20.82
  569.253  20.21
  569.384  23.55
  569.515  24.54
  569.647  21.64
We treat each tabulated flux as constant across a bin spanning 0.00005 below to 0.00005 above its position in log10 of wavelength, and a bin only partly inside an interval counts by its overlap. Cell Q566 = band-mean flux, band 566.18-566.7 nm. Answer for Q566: 19.9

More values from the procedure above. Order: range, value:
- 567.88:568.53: 22.7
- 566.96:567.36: 23.2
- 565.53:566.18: 20.8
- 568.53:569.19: 21.6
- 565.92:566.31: 19.9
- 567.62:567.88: 21.1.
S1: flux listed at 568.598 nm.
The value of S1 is 23.74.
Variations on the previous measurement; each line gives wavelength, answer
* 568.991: 21.49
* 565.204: 21.34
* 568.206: 22.54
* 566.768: 23.32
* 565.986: 20.07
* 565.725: 20.76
